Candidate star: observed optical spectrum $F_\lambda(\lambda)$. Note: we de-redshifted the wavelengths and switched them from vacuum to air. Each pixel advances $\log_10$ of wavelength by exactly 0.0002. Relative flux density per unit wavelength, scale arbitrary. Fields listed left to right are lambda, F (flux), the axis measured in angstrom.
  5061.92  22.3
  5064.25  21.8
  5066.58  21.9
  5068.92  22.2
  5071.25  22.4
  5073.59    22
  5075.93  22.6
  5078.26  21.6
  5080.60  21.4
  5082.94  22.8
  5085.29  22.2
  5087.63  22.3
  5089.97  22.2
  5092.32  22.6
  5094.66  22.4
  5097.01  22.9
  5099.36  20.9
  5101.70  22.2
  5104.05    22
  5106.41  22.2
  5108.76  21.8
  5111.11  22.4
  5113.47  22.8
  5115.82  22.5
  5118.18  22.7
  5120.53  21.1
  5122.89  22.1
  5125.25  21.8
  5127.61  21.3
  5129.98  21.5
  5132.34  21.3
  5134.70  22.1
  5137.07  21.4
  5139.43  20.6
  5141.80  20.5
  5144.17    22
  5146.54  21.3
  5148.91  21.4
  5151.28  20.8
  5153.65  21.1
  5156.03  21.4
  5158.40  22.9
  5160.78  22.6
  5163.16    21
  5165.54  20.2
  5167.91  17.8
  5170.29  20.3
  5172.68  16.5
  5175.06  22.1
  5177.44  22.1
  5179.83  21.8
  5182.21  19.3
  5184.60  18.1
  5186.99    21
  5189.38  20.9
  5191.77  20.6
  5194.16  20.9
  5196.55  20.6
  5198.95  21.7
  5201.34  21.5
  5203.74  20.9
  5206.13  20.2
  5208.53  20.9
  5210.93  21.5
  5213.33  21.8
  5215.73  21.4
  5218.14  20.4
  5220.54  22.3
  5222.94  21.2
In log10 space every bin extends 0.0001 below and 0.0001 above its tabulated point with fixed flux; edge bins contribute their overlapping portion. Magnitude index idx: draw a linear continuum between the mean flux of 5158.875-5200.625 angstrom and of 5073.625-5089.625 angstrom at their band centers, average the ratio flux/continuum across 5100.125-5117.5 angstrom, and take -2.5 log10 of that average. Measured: -0.03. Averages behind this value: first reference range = 22.1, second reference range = 20.5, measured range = 22.3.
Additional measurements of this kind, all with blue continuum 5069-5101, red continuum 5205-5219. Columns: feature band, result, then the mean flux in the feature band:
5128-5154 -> 0.020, 21.3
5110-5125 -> -0.017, 22.2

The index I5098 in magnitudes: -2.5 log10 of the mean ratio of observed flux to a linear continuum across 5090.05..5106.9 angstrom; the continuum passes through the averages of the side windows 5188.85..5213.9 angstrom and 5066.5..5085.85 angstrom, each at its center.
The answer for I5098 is -0.01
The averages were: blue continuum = 22.1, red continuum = 21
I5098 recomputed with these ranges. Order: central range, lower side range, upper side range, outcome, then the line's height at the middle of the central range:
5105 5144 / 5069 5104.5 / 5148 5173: -0.02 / 21.4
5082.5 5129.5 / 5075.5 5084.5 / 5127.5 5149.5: -0.02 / 21.7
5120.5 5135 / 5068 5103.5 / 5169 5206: -0.01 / 21.5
